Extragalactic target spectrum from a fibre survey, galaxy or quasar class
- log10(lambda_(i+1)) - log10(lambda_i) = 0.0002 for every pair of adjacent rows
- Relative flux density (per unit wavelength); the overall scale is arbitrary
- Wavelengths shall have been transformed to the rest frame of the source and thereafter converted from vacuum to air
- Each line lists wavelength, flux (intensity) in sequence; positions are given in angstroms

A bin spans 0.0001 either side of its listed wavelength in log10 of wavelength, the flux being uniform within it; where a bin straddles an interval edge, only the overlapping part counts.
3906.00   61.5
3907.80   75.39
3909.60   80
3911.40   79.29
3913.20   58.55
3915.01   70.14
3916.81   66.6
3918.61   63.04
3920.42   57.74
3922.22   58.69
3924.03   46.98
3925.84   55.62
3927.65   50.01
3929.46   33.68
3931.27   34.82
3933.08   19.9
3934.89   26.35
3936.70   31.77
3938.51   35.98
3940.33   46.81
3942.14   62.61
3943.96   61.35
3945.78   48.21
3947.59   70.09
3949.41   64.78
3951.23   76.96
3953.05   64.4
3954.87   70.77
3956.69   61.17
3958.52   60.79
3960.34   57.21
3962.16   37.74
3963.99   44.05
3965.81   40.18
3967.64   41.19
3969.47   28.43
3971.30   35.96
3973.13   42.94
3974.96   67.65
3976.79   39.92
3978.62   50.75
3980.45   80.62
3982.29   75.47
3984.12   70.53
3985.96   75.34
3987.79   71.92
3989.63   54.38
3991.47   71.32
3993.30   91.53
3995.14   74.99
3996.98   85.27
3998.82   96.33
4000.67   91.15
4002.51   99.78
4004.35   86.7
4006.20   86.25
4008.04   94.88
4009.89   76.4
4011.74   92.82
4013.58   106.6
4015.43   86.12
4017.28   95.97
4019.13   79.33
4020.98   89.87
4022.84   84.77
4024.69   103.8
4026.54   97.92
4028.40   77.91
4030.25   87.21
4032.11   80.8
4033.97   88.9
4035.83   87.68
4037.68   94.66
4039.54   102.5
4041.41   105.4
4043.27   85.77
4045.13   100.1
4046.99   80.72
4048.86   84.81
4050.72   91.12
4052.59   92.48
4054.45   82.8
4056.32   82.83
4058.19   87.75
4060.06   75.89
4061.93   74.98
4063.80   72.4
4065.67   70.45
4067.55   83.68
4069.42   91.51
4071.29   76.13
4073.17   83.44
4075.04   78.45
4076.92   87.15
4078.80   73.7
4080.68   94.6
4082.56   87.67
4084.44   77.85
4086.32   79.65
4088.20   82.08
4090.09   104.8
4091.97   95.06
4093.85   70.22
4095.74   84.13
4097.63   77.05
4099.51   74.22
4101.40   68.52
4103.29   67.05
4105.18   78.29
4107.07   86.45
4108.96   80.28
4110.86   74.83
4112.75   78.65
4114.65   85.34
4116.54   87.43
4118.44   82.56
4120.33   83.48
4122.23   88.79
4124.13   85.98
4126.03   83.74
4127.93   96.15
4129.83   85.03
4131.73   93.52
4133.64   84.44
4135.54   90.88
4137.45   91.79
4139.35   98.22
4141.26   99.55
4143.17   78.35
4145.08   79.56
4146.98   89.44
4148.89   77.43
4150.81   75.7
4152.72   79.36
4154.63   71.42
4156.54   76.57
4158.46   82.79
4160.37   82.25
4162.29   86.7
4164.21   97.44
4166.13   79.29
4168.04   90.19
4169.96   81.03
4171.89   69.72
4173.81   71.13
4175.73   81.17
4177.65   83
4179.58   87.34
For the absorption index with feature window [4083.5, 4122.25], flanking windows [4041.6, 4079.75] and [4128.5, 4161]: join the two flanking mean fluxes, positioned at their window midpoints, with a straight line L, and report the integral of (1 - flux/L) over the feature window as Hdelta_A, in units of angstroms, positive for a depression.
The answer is 1.3 angstroms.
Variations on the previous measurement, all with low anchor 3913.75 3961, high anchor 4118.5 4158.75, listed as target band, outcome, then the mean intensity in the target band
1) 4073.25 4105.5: -1.6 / 81.3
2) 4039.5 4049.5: -3.1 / 92.6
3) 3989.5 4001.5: -3.7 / 82.4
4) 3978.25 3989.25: -1.8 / 71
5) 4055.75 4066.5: -0.6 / 77.3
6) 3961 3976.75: 4.4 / 42.4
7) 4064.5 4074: -0.8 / 80.8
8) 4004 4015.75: -4.5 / 90.3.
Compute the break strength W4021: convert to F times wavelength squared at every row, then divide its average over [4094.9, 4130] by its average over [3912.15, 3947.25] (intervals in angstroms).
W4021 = 1.81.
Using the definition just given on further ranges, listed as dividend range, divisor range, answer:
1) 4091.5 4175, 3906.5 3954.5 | 1.65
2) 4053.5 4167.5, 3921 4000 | 1.58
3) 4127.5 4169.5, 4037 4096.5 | 1.04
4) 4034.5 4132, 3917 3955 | 1.76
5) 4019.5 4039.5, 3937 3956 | 1.58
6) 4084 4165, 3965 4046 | 1.12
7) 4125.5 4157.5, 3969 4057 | 1.11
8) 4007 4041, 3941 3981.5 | 1.71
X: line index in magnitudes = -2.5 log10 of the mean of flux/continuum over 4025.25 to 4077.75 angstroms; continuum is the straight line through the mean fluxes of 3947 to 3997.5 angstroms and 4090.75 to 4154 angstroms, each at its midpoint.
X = -0.19 mag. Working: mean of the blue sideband 60.7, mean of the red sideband 83.4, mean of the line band 86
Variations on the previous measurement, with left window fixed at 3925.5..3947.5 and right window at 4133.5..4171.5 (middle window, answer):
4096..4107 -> -0.003 mag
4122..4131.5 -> -0.115 mag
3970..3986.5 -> -0.151 mag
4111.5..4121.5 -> -0.080 mag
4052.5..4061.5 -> -0.249 mag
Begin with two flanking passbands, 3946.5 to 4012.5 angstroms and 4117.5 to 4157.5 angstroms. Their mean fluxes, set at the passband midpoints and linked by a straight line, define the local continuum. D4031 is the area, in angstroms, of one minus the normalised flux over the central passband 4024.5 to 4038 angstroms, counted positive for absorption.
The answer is -2.9 angstroms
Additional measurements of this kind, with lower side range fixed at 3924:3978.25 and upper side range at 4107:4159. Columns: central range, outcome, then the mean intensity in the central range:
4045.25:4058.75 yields -3.6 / 86.9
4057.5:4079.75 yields -2.4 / 79.5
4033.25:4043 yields -4.4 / 95.3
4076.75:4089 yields -1.4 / 83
